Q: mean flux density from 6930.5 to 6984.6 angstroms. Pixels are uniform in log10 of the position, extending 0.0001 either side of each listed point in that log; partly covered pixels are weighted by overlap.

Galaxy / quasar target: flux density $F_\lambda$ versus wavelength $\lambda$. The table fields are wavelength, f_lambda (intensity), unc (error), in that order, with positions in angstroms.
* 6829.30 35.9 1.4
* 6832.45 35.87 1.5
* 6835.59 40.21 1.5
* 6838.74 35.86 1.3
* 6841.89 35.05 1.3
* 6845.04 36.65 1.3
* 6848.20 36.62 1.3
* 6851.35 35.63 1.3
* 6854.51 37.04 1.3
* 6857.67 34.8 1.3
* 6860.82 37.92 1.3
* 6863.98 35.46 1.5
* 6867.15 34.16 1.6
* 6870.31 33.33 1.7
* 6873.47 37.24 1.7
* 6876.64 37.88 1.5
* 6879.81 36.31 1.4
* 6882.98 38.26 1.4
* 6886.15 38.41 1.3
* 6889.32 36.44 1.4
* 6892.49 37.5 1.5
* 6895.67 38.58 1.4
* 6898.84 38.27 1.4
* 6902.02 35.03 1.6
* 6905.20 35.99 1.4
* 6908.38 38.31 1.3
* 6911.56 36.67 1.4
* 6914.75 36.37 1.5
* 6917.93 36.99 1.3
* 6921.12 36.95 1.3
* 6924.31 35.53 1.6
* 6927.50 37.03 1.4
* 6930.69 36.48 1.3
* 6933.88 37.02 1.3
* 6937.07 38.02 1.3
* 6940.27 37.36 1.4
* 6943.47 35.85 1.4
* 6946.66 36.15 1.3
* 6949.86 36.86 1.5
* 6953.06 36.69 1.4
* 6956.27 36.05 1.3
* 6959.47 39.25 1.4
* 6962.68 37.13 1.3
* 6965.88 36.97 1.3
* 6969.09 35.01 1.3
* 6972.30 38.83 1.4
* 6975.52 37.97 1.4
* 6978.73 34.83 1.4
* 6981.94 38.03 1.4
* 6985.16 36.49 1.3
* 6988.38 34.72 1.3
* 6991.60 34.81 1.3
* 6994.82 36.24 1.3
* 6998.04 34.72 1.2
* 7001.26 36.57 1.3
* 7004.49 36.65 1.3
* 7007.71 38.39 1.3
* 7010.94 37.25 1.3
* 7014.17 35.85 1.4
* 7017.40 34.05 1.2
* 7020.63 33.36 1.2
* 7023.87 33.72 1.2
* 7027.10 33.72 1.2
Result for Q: 37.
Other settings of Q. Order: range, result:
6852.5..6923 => 36.7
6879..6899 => 37.7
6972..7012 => 36.5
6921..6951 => 36.7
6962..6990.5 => 36.6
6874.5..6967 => 37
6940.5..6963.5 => 36.9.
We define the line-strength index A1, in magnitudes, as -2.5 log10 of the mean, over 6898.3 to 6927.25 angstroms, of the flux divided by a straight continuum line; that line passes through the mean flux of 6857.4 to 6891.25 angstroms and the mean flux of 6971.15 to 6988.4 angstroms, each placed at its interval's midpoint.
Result 0.00 mag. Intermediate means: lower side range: 36.5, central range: 36.6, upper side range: 36.9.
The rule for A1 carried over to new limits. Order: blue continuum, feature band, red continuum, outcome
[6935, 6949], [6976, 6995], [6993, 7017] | 0.02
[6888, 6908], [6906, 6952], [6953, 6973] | 0.01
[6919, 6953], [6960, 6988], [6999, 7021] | -0.01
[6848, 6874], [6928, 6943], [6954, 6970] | -0.01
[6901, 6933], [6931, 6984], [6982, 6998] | -0.03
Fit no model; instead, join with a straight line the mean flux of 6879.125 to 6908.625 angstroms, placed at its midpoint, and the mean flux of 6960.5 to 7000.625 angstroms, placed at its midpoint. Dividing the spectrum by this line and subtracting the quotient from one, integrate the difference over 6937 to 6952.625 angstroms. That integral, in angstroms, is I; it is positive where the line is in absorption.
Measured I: 0.0 angstroms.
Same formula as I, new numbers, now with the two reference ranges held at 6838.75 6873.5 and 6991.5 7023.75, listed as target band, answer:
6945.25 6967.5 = -0.8 angstroms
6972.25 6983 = -0.4 angstroms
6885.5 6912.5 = -1.1 angstroms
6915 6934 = -0.5 angstroms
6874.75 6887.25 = -0.7 angstroms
